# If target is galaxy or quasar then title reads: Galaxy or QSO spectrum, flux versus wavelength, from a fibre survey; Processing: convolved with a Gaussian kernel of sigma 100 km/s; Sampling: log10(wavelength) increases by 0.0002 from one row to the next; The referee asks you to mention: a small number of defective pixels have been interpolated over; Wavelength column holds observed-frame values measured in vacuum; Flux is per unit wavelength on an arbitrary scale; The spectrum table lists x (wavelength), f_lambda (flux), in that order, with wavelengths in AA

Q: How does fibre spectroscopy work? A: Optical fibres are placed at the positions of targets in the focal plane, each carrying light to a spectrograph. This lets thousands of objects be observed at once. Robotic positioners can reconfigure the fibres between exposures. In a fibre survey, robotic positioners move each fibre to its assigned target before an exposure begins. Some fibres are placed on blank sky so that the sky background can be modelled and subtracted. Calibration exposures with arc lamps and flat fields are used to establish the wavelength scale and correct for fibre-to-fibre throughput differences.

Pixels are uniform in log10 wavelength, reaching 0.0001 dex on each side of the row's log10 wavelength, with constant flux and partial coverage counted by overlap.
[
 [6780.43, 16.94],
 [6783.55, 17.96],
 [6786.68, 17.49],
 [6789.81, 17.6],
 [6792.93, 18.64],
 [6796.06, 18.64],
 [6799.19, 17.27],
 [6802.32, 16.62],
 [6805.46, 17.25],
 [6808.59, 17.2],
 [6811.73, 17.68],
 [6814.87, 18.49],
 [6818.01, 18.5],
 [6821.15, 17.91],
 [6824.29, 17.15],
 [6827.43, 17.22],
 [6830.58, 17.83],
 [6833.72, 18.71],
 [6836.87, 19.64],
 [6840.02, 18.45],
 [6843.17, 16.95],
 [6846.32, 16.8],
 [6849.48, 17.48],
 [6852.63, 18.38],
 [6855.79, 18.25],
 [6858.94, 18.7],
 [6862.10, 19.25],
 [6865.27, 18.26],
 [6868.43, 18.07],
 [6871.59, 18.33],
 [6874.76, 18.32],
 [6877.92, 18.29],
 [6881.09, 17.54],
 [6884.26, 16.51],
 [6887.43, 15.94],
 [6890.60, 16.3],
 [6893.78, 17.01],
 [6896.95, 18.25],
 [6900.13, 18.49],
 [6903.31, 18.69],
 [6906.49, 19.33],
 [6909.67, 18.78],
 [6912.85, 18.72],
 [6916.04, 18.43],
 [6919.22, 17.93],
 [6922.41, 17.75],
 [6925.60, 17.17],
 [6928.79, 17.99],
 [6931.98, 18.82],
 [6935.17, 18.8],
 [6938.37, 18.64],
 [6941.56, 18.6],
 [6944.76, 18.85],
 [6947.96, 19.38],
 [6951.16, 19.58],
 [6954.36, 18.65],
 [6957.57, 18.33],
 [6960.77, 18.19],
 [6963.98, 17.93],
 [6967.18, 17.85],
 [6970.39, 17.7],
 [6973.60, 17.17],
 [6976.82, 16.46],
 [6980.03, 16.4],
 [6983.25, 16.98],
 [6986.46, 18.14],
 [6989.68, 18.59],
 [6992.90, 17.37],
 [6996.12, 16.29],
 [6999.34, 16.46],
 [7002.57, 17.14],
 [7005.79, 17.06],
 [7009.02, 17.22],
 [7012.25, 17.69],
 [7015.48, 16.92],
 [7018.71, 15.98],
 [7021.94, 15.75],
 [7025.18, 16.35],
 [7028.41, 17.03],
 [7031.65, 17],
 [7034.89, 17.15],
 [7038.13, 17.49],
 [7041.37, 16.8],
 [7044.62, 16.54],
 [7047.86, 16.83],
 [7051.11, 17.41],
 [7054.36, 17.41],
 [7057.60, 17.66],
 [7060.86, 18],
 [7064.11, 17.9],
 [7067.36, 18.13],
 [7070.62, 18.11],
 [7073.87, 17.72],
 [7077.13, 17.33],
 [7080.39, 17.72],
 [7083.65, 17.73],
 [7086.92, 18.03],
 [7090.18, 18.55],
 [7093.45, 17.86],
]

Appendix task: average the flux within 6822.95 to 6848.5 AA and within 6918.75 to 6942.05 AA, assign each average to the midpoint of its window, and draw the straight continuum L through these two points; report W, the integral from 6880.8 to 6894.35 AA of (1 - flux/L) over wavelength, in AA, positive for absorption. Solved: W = 1.12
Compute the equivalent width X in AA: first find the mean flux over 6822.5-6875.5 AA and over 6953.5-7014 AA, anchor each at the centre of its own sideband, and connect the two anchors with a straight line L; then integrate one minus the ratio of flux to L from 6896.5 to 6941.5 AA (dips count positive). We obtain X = -1.69 AA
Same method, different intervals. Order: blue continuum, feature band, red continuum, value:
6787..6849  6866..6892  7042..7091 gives 0.5 AA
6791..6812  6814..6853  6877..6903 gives -1.0 AA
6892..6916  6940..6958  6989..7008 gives -1.2 AA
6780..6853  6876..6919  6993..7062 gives -1.0 AA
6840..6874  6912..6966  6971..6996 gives -2.8 AA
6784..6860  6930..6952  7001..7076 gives -1.8 AA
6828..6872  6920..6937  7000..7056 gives -0.5 AA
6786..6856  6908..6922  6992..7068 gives -0.7 AA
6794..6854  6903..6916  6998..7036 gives -1.1 AA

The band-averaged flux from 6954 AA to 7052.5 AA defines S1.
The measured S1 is 17.2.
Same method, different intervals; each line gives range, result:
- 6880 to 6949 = 18.1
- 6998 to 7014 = 17.1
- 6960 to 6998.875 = 17.4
